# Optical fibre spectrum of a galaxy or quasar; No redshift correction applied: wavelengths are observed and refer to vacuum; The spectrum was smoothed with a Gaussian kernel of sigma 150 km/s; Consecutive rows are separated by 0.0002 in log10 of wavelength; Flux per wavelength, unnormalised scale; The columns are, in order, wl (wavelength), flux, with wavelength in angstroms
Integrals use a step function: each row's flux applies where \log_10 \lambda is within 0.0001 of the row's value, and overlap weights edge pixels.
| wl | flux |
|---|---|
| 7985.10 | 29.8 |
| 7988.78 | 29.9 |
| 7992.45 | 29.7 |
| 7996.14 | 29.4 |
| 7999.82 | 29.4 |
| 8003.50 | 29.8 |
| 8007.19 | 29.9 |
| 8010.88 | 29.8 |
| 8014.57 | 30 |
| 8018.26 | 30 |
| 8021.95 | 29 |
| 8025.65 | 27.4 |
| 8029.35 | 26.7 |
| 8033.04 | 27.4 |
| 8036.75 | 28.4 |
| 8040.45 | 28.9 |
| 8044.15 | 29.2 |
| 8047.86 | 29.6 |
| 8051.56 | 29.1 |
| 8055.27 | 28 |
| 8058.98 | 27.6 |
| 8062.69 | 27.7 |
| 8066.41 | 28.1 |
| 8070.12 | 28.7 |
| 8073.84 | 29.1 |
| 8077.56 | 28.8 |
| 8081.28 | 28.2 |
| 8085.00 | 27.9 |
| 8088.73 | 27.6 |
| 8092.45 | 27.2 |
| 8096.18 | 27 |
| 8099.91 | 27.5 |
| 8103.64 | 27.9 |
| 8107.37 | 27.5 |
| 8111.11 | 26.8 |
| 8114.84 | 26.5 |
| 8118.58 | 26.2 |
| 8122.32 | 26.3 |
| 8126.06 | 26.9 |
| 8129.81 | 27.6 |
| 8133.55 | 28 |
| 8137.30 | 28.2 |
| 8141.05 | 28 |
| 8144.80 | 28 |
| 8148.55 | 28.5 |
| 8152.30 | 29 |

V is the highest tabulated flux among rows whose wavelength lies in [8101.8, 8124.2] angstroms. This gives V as 27.9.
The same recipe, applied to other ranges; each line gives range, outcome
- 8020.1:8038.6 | 29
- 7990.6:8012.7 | 29.9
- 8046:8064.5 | 29.6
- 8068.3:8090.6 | 29.1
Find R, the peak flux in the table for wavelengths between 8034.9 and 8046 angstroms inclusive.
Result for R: 29.2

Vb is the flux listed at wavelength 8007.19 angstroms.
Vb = 29.9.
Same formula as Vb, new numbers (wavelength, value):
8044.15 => 29.2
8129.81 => 27.6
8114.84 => 26.5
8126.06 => 26.9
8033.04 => 27.4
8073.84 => 29.1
